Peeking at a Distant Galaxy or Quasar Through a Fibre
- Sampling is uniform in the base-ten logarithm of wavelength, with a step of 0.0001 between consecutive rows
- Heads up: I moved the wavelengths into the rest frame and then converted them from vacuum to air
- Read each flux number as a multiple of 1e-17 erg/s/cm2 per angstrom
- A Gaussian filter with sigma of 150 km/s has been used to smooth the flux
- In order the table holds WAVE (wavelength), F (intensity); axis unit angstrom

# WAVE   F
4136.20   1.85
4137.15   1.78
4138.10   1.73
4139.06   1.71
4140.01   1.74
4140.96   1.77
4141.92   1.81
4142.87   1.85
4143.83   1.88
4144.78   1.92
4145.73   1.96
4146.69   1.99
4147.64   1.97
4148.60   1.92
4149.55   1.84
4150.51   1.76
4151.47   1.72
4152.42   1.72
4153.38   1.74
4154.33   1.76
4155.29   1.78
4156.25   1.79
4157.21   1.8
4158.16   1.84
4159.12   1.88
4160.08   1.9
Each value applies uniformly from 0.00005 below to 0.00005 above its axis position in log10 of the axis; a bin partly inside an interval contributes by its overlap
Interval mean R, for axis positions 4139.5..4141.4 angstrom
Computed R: 1.76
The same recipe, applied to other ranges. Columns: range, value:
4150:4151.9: 1.73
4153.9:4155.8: 1.76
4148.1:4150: 1.88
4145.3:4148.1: 1.97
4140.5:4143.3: 1.81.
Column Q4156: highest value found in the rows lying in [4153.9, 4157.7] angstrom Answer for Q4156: 1.8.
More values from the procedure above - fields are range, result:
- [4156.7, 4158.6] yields 1.84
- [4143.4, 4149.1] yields 1.99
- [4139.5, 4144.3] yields 1.88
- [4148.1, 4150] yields 1.92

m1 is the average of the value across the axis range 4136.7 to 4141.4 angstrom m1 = 1.75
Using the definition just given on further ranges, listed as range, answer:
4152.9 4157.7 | 1.78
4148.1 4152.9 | 1.79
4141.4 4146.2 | 1.88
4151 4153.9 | 1.73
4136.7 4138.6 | 1.75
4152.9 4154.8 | 1.75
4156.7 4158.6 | 1.82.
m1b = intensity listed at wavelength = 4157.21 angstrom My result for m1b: 1.8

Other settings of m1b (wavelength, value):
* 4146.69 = 1.99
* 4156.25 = 1.79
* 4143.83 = 1.88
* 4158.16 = 1.84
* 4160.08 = 1.9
